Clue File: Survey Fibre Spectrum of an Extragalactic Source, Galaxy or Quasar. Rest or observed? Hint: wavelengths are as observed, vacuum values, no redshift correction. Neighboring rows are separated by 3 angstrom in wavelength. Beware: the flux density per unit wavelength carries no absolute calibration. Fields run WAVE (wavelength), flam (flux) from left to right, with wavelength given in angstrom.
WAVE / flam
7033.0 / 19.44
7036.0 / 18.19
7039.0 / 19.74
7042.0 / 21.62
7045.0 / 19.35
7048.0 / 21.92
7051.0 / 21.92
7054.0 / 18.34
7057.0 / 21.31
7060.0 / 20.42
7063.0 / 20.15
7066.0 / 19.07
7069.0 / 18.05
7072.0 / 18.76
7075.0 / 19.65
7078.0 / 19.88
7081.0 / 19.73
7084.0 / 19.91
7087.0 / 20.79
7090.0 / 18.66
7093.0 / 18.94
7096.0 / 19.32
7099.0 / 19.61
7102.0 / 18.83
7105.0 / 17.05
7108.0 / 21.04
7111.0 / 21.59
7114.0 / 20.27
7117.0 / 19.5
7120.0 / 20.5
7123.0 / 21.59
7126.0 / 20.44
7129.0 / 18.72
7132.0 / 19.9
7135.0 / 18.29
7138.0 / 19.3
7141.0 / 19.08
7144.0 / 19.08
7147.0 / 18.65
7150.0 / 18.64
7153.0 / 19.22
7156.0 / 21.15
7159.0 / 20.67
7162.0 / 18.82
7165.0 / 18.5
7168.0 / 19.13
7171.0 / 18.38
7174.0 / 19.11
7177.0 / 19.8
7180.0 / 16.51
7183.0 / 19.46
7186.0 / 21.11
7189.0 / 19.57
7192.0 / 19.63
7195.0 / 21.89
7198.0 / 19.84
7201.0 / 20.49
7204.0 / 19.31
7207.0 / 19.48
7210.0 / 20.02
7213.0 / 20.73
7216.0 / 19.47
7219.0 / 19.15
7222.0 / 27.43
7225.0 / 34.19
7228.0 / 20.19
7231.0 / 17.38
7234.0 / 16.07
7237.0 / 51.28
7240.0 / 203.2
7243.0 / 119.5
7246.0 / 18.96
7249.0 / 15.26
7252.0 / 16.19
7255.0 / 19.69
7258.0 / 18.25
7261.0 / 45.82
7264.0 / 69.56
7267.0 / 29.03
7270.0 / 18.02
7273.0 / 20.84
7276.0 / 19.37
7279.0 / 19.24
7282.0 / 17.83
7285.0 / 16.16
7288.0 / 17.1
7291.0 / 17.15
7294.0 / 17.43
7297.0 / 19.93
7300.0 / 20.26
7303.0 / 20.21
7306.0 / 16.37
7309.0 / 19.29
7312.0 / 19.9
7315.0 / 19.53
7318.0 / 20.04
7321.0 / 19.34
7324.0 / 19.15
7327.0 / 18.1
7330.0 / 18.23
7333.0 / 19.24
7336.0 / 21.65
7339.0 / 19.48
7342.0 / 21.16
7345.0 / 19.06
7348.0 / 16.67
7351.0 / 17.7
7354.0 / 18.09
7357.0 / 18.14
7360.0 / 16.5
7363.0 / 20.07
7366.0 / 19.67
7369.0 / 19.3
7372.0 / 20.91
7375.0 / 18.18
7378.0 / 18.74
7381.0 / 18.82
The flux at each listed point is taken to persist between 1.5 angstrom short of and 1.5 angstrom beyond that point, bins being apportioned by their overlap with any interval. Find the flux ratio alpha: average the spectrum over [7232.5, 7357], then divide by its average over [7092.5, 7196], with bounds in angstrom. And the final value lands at 1.5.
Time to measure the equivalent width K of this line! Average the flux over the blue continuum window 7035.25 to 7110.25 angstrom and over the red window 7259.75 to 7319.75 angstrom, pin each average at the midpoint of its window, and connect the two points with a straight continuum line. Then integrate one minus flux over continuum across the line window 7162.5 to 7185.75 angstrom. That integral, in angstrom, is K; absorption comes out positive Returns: 2.7 angstrom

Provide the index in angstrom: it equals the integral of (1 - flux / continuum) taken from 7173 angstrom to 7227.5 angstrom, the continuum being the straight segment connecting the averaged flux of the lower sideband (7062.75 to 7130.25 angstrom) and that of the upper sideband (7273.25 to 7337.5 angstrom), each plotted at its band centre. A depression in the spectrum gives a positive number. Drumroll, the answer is -4.8 angstrom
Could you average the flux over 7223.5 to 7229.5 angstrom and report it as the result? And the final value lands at 27.2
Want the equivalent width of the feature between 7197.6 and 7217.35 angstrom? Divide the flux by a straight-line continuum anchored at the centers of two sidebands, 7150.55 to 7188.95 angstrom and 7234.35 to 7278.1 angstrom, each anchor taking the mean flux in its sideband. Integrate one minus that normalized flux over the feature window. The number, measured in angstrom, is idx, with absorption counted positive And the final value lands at 7.0 angstrom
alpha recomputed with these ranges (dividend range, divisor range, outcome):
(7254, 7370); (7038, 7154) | 1.07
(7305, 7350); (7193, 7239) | 0.77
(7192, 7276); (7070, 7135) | 1.74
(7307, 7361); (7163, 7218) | 0.97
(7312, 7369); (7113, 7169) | 0.97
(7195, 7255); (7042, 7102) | 1.82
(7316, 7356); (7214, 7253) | 0.43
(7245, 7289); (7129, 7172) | 1.26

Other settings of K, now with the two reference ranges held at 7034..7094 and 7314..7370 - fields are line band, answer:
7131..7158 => 0.43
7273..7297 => 1.36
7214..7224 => -1.65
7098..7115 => -0.02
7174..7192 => 0.15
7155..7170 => -0.02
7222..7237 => -4.74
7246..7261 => -0.86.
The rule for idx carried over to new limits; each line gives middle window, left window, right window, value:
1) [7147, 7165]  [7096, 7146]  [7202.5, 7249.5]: 4.8 angstrom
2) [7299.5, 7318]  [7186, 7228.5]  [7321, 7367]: 0.3 angstrom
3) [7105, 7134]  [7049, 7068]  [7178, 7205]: -0.3 angstrom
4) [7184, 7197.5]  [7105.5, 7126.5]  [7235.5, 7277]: 5.6 angstrom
